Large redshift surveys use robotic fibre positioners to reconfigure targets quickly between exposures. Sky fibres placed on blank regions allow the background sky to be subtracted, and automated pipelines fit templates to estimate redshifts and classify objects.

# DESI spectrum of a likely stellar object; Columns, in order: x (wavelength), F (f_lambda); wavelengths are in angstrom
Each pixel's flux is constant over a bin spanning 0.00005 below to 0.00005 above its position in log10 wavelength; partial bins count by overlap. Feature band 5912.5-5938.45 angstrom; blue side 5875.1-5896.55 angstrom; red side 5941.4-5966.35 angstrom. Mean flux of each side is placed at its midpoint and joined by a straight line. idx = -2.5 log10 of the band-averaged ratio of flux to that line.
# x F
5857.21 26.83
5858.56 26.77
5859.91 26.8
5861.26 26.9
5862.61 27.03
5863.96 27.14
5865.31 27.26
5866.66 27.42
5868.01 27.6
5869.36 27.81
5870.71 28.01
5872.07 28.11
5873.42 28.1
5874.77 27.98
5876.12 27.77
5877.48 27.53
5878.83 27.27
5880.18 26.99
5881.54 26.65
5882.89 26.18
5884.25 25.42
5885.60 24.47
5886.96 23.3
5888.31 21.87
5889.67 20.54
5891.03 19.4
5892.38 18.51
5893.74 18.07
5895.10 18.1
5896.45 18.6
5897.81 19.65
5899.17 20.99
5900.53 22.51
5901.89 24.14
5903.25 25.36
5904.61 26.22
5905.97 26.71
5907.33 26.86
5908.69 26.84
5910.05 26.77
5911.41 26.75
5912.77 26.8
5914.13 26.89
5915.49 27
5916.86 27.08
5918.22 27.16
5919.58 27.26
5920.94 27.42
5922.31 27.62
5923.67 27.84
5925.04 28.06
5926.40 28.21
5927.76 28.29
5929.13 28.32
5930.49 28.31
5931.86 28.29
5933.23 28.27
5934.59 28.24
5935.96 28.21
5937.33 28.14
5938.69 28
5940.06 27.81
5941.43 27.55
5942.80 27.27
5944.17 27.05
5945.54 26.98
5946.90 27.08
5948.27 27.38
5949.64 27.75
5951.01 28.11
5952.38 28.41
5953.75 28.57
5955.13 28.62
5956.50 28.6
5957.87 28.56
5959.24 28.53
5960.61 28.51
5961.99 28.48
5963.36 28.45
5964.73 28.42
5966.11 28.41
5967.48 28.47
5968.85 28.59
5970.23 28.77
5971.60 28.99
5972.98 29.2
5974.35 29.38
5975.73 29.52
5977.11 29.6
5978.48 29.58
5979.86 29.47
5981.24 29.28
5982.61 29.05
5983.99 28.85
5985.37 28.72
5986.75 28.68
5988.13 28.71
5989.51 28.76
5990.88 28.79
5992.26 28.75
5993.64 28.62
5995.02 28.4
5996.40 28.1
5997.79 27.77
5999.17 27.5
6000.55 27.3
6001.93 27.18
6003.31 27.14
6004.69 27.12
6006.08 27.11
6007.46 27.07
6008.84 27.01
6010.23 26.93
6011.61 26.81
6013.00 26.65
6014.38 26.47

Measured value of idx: -0.068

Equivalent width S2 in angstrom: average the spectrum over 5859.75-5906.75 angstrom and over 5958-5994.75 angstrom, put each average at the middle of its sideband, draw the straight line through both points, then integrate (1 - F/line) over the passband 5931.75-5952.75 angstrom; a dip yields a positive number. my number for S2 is -0.3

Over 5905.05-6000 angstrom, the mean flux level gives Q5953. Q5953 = 28.1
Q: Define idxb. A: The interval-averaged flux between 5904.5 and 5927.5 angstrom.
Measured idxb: 27.2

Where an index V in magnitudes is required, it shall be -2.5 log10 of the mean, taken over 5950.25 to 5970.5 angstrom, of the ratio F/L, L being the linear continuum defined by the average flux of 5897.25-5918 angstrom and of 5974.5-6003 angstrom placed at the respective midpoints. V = -0.04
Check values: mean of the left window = 25.4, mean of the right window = 28.6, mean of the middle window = 28.5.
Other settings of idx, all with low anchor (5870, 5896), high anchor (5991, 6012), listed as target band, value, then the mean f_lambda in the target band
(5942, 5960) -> -0.069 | 27.9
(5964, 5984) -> -0.086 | 29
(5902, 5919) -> -0.063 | 26.6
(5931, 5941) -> -0.093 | 28.1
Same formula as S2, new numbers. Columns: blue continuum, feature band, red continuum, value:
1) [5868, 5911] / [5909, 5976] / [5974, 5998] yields -2.8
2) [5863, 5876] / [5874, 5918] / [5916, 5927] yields 5.2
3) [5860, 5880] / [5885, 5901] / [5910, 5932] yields 4.1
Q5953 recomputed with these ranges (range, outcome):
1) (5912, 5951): 27.7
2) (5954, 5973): 28.6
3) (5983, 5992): 28.8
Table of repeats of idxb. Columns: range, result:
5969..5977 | 29.1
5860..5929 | 25.6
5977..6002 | 28.6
